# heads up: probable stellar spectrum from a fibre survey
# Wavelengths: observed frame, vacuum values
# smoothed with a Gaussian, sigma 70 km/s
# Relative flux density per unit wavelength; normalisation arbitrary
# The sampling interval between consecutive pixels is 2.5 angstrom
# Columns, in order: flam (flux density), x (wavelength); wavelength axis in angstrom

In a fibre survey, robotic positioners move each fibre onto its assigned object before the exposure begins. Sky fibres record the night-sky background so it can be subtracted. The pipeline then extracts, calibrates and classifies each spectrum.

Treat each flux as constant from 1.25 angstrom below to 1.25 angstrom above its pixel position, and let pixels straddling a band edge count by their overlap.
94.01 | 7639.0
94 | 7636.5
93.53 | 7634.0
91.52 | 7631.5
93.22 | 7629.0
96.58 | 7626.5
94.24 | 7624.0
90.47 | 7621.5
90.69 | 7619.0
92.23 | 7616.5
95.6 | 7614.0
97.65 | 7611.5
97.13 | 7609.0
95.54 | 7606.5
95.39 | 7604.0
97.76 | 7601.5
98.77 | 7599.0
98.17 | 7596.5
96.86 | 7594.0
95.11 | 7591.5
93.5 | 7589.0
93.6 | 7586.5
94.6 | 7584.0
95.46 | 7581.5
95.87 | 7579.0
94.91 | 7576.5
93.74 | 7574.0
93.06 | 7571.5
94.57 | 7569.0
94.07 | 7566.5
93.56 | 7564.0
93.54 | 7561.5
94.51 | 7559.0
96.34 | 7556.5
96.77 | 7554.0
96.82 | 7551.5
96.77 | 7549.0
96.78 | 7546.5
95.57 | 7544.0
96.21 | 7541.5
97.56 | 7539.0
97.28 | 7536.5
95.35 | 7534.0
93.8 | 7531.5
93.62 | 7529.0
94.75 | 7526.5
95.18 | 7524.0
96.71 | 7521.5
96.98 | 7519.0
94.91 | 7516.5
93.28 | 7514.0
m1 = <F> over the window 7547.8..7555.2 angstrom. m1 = 96.8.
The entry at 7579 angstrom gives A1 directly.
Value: 95.87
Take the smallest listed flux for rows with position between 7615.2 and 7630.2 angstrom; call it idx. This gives 90.47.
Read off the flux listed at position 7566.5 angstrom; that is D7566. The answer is 94.07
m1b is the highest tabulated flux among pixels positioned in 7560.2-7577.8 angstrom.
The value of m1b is 94.91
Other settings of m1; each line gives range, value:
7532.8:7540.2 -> 96.7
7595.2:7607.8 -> 97.1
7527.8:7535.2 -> 94.3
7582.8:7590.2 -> 93.9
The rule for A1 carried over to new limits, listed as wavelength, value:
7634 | 93.53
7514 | 93.28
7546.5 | 96.78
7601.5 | 97.76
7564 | 93.56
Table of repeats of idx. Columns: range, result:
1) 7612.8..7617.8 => 92.23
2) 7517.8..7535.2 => 93.62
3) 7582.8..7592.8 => 93.5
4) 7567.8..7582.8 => 93.06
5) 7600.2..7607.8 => 95.39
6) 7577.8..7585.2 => 94.6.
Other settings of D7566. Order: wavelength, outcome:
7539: 97.56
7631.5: 91.52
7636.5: 94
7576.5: 94.91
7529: 93.62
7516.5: 94.91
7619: 90.69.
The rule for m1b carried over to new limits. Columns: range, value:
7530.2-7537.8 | 97.28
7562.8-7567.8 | 94.07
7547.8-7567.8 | 96.82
